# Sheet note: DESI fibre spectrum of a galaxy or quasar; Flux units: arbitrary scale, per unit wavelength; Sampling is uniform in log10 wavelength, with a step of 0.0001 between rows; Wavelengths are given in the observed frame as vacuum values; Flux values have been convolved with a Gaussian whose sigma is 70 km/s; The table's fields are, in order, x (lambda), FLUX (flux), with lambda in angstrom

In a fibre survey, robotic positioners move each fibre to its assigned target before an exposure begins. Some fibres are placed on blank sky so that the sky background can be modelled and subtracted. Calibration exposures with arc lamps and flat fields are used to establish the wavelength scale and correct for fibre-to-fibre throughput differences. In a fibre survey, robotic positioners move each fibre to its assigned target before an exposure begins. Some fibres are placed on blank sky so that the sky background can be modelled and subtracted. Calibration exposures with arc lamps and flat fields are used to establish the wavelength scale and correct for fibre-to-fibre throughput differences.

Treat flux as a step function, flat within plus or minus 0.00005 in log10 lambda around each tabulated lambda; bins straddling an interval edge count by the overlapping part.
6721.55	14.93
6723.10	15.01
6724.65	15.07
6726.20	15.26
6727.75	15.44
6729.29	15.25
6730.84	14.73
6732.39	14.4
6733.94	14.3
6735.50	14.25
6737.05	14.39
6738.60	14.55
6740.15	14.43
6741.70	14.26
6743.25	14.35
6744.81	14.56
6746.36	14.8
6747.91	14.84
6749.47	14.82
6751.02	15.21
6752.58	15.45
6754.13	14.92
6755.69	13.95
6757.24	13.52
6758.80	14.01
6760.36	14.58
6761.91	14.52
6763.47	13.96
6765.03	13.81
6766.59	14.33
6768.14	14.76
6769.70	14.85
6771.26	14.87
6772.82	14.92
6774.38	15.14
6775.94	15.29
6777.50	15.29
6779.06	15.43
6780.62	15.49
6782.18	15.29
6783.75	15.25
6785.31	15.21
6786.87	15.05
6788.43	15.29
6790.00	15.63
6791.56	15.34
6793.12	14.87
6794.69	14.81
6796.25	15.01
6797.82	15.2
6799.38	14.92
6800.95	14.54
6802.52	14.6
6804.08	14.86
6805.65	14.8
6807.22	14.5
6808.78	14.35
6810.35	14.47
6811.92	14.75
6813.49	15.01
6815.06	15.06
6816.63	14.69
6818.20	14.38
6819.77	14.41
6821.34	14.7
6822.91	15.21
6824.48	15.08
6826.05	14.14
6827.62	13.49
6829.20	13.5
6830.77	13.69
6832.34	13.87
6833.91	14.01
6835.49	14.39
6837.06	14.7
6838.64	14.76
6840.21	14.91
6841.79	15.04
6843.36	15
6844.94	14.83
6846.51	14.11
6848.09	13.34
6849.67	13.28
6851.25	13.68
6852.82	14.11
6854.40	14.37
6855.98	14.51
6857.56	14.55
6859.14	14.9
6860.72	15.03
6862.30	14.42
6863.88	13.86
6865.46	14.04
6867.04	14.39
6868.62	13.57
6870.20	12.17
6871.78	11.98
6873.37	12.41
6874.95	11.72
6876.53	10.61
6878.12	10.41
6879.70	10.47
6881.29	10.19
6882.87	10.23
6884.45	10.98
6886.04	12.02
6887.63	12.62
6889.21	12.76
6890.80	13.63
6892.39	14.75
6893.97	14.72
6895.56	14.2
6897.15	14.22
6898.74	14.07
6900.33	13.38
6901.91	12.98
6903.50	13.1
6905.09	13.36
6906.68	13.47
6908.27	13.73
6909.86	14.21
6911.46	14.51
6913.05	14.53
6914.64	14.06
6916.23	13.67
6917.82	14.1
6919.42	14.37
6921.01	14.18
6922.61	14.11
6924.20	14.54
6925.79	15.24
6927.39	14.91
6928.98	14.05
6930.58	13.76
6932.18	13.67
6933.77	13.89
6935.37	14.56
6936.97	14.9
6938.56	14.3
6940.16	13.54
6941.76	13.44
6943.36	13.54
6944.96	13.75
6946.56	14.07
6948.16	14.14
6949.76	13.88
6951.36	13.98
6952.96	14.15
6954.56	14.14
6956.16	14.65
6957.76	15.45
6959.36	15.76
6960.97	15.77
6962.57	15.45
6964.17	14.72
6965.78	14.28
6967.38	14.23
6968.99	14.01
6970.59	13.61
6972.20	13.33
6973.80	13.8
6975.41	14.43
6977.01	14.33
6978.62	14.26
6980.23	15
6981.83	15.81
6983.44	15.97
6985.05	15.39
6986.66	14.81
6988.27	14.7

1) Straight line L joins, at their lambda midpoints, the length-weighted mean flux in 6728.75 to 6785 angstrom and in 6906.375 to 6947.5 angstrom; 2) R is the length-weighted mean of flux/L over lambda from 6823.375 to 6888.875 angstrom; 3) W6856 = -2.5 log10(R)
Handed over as 0.08 mag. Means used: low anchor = 14.7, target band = 13.4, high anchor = 14.1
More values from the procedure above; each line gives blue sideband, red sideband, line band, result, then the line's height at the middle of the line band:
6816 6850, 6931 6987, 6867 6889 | 0.230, 14.4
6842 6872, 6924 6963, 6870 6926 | 0.089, 14.2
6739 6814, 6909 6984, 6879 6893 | 0.213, 14.5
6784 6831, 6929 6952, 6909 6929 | -0.021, 14.1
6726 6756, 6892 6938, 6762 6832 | -0.019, 14.5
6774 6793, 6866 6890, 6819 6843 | -0.068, 13.5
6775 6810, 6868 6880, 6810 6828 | -0.053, 14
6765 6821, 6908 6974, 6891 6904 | 0.040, 14.5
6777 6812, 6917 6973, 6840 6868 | 0.029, 14.7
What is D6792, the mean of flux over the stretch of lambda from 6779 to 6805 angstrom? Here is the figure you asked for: 15.1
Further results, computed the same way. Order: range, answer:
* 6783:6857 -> 14.6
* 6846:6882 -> 13.1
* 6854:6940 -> 13.5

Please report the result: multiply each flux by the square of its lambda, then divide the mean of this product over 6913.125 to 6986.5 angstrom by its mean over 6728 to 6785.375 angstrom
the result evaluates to 1.04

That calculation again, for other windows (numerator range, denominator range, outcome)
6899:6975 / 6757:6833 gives 1.00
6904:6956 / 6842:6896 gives 1.09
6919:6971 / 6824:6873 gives 1.05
